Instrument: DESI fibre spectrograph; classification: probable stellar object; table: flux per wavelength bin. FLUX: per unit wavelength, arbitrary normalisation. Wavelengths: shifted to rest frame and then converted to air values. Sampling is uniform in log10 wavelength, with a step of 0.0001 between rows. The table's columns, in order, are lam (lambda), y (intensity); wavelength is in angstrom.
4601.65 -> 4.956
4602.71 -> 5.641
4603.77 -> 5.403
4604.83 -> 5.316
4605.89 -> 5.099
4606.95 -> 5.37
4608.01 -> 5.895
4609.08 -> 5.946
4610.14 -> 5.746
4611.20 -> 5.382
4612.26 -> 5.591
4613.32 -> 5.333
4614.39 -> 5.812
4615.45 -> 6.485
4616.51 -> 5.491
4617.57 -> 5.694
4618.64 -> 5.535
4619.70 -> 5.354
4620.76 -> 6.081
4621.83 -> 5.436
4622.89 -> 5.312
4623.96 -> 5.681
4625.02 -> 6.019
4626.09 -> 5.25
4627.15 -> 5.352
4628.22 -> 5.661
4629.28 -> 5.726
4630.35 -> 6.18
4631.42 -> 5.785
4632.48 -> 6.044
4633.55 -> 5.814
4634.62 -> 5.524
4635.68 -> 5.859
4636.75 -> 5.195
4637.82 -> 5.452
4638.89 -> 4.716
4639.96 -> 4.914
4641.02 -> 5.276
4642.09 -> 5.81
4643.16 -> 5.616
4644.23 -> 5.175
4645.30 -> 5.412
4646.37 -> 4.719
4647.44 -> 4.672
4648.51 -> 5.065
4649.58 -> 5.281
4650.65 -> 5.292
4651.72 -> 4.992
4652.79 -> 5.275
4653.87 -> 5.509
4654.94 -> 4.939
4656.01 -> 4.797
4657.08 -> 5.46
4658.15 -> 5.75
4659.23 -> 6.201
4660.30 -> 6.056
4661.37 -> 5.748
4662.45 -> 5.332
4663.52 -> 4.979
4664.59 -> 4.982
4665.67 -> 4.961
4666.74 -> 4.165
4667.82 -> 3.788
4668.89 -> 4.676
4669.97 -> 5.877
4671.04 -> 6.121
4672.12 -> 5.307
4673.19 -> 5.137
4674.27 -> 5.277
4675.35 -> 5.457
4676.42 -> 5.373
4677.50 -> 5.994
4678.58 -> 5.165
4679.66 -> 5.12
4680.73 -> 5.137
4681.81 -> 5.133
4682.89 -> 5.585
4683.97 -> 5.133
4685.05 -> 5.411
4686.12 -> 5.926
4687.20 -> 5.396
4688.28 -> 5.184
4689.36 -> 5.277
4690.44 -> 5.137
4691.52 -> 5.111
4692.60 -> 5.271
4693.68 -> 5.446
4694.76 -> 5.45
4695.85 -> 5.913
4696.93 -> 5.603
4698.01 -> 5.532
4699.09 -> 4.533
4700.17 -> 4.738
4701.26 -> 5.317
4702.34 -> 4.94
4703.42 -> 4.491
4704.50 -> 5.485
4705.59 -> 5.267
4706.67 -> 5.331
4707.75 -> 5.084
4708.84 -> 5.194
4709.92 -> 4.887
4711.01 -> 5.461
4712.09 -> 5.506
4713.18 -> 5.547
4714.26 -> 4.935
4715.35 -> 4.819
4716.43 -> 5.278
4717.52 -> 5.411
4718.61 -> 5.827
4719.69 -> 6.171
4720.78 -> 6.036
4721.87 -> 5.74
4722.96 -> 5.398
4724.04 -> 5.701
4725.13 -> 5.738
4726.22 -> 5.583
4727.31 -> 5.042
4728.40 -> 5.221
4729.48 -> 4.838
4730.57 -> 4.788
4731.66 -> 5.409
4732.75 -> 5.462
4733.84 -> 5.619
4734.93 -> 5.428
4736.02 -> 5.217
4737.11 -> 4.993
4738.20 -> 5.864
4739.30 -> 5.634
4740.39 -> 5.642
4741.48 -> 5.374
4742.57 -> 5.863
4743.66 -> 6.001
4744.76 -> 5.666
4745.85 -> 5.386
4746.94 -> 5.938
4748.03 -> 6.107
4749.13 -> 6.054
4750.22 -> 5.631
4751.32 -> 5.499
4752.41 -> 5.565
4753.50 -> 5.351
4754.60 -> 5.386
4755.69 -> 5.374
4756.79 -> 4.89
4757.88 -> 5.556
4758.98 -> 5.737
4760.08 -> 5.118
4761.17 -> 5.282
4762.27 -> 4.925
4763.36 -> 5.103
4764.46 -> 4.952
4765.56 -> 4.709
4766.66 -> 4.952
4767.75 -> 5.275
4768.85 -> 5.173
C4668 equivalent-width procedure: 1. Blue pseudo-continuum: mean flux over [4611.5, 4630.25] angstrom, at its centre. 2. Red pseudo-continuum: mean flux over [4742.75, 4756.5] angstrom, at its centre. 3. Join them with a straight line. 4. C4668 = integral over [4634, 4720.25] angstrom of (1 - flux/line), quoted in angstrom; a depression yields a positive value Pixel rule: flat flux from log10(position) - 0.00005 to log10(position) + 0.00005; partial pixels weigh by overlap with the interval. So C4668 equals 5.6 angstrom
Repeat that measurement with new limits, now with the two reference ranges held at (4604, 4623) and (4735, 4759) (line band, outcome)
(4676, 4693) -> 0.77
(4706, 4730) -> 0.78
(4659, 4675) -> 1.05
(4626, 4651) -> 0.85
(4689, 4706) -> 1.12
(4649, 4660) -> 0.46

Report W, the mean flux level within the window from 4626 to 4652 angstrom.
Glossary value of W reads 5.4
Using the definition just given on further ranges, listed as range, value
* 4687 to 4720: 5.27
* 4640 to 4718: 5.26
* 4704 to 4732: 5.37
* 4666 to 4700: 5.27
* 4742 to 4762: 5.57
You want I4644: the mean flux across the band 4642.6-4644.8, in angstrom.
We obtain 5.39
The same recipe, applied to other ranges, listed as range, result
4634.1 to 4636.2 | 5.71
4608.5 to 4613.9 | 5.59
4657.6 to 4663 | 5.81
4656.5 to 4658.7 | 5.58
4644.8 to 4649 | 4.96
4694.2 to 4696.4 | 5.66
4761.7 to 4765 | 5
